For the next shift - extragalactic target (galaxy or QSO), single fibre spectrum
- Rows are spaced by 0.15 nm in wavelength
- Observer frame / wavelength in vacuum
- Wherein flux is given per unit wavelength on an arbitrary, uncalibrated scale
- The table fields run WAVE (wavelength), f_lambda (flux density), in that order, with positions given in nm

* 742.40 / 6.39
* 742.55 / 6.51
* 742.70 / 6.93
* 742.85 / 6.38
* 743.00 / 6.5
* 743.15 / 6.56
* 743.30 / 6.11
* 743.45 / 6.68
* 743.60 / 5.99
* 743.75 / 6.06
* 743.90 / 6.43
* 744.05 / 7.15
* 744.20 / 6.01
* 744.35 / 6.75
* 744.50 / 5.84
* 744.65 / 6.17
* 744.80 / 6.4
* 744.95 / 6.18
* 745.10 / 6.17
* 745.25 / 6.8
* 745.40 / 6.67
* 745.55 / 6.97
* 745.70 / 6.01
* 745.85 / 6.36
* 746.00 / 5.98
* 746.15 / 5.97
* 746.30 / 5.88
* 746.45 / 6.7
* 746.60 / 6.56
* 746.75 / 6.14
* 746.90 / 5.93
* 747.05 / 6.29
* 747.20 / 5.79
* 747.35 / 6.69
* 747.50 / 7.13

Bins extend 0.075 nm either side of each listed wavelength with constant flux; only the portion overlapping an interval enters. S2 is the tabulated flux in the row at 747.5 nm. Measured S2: 7.13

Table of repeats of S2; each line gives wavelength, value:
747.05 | 6.29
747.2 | 5.79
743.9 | 6.43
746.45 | 6.7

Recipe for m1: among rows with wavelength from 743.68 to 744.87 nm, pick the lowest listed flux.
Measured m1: 5.84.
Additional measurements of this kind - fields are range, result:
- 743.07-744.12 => 5.99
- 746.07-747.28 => 5.79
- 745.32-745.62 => 6.67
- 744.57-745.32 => 6.17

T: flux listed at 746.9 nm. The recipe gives 5.93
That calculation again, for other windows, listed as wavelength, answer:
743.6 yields 5.99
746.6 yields 6.56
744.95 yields 6.18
